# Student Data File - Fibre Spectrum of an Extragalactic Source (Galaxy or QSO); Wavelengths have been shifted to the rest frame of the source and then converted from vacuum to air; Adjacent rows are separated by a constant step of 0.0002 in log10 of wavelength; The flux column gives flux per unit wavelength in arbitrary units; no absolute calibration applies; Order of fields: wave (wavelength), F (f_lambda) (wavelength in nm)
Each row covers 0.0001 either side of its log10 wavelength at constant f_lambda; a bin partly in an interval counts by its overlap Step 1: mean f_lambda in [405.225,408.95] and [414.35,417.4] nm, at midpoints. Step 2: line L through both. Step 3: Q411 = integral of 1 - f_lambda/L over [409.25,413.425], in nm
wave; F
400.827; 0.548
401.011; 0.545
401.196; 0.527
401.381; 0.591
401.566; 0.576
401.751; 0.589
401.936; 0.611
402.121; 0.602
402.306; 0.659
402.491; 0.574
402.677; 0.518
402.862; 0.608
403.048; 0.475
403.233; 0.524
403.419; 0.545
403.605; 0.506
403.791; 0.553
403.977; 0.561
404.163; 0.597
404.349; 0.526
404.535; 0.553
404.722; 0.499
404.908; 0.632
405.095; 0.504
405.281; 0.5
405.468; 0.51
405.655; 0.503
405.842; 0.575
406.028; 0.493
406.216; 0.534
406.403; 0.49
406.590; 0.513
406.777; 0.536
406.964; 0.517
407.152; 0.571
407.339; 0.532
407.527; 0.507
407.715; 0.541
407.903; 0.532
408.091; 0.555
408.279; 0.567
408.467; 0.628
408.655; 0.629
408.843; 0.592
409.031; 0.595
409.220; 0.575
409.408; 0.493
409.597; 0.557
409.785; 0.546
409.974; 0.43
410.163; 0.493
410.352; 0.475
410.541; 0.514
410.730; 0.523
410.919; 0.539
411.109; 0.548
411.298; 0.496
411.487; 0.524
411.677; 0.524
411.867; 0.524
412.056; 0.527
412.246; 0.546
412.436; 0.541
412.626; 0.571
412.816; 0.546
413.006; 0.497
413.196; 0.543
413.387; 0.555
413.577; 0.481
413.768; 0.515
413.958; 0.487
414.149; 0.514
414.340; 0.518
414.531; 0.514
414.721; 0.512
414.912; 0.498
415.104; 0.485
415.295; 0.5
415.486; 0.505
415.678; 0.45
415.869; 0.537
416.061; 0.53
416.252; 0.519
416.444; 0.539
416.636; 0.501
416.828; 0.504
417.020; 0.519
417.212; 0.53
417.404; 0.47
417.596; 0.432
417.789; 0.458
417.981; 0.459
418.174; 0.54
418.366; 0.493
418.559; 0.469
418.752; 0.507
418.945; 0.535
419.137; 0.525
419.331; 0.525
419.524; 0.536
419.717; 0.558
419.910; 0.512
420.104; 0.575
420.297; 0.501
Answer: 0.02 nm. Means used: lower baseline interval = 0.542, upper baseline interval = 0.509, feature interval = 0.524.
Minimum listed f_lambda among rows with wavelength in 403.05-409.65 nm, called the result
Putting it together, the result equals 0.49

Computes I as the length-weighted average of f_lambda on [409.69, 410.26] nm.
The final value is 0.49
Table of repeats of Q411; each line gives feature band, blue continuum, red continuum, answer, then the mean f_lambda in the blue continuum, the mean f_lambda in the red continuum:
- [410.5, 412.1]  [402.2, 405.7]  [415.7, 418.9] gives -0.01 nm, 0.545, 0.5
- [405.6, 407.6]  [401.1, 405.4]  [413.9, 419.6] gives 0.07 nm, 0.557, 0.504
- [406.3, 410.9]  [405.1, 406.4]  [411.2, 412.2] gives -0.17 nm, 0.516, 0.521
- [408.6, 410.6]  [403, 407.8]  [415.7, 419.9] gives -0.04 nm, 0.531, 0.508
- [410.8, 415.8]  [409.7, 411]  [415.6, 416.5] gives -0.09 nm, 0.502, 0.515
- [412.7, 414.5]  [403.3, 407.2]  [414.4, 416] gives -0.04 nm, 0.534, 0.501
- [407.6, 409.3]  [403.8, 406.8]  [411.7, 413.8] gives -0.15 nm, 0.533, 0.532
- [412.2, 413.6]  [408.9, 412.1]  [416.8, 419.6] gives -0.06 nm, 0.523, 0.5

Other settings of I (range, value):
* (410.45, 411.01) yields 0.526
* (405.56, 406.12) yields 0.524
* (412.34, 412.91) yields 0.553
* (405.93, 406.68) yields 0.508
